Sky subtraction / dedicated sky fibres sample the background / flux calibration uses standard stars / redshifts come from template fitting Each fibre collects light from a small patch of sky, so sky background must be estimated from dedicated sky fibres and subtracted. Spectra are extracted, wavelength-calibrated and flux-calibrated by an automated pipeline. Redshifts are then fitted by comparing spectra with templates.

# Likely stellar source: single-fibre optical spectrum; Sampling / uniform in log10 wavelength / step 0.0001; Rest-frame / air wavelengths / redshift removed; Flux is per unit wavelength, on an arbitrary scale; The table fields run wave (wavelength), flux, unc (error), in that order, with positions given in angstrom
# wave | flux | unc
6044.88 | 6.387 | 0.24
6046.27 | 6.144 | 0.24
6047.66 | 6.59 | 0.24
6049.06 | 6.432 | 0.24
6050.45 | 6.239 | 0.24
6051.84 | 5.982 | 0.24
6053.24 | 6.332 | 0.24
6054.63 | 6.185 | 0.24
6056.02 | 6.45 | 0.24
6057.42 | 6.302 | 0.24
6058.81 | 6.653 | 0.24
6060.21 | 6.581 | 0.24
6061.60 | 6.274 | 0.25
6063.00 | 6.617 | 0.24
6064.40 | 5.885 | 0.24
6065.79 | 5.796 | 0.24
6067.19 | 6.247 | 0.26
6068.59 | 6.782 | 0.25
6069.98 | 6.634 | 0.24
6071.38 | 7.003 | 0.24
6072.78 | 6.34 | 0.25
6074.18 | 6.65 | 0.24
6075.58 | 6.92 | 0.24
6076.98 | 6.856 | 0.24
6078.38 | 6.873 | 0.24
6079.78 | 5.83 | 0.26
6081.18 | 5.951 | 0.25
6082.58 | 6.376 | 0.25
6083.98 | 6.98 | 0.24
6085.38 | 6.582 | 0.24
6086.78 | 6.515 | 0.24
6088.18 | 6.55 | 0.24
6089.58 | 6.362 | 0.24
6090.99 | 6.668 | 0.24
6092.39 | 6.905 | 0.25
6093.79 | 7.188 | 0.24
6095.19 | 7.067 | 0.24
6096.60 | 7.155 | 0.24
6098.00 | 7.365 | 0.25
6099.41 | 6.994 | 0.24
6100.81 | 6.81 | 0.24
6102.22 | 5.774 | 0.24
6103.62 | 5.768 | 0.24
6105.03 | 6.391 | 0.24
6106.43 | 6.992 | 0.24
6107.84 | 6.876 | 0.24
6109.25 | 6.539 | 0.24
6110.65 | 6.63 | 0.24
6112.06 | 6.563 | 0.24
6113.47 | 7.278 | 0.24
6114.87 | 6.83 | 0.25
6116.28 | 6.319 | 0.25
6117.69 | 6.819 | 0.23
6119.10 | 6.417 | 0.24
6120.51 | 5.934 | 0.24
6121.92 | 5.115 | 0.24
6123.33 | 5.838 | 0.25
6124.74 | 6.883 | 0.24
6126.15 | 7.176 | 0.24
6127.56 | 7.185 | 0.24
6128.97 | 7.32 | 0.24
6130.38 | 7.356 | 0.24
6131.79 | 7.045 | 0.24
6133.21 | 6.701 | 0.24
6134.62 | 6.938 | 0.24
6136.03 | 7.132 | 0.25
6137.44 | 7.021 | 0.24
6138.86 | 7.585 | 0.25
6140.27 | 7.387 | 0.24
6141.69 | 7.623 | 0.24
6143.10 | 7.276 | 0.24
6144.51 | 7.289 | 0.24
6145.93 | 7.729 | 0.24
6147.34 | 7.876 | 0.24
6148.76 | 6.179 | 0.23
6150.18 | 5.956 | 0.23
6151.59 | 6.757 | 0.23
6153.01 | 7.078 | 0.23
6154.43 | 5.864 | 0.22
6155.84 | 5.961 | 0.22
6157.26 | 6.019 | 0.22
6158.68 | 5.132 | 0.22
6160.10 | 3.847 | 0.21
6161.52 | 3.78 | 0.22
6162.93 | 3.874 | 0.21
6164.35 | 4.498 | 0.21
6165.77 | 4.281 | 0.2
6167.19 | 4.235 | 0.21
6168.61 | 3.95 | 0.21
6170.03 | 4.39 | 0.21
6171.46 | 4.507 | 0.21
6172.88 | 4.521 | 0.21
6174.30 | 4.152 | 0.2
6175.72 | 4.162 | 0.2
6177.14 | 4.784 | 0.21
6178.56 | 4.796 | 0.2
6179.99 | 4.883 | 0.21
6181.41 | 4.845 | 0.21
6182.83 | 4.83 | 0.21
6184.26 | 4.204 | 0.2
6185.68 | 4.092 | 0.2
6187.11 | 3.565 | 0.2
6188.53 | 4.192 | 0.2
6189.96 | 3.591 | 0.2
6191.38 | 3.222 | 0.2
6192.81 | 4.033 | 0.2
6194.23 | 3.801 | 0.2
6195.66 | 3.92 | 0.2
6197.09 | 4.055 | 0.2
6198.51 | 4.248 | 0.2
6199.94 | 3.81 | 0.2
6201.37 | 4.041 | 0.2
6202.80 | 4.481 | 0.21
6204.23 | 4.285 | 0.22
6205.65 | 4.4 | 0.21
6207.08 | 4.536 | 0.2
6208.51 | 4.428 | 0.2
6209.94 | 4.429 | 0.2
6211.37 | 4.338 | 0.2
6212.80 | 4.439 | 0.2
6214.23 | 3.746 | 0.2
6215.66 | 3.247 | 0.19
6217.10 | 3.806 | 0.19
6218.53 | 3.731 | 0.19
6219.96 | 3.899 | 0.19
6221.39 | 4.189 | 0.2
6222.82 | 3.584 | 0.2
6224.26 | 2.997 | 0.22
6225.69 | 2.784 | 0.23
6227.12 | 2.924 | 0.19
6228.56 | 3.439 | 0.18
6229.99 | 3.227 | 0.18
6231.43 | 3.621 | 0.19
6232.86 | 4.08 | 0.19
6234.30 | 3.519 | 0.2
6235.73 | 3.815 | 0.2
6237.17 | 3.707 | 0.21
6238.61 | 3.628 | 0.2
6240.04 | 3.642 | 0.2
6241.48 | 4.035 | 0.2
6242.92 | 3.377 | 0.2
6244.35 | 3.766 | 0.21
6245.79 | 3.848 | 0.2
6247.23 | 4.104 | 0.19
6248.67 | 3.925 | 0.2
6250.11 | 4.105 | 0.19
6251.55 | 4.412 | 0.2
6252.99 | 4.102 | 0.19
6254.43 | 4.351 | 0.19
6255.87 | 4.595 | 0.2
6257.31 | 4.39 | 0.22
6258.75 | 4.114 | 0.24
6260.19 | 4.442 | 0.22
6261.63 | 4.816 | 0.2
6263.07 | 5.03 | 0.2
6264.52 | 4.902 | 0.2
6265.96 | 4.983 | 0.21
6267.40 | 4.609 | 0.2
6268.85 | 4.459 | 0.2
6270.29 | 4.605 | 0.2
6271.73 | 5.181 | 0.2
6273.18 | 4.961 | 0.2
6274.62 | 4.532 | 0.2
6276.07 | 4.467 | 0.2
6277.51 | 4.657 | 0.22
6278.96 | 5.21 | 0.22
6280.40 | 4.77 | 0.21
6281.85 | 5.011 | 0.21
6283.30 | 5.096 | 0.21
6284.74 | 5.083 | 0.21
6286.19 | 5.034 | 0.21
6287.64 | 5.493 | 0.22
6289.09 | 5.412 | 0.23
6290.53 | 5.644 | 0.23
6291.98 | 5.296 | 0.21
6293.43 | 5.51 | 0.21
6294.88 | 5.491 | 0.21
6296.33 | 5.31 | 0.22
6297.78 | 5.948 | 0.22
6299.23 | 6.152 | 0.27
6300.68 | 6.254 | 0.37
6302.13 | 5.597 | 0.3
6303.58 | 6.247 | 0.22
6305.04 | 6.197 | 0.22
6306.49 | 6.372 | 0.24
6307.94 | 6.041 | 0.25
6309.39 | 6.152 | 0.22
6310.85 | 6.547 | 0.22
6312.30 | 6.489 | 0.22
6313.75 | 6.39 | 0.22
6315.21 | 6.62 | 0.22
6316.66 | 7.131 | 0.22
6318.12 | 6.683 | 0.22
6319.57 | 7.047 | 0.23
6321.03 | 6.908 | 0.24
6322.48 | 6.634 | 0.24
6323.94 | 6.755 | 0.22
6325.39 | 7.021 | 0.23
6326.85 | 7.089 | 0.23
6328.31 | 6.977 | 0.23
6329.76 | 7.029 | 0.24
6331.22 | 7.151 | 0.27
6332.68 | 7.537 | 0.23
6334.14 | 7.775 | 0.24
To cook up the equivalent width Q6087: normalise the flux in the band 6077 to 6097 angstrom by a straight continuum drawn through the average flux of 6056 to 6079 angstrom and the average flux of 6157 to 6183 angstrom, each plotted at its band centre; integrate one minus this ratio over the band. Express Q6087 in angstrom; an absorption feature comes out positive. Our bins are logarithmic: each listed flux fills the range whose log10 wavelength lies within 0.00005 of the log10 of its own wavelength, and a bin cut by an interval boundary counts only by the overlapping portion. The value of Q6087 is -1.7 angstrom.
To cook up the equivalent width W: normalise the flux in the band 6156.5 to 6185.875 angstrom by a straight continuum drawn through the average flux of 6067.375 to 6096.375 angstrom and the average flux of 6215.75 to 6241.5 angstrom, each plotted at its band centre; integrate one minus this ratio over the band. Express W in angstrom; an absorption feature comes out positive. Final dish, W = 1.81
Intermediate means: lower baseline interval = 6.65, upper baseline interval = 3.57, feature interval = 4.47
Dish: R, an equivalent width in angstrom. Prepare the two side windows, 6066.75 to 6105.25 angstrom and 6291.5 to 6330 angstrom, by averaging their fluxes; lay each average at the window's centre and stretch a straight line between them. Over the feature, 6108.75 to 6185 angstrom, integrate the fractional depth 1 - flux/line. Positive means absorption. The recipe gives 7.2 angstrom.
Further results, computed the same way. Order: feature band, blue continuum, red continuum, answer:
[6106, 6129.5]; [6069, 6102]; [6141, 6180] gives -1.8 angstrom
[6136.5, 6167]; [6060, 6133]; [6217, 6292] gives -1.5 angstrom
